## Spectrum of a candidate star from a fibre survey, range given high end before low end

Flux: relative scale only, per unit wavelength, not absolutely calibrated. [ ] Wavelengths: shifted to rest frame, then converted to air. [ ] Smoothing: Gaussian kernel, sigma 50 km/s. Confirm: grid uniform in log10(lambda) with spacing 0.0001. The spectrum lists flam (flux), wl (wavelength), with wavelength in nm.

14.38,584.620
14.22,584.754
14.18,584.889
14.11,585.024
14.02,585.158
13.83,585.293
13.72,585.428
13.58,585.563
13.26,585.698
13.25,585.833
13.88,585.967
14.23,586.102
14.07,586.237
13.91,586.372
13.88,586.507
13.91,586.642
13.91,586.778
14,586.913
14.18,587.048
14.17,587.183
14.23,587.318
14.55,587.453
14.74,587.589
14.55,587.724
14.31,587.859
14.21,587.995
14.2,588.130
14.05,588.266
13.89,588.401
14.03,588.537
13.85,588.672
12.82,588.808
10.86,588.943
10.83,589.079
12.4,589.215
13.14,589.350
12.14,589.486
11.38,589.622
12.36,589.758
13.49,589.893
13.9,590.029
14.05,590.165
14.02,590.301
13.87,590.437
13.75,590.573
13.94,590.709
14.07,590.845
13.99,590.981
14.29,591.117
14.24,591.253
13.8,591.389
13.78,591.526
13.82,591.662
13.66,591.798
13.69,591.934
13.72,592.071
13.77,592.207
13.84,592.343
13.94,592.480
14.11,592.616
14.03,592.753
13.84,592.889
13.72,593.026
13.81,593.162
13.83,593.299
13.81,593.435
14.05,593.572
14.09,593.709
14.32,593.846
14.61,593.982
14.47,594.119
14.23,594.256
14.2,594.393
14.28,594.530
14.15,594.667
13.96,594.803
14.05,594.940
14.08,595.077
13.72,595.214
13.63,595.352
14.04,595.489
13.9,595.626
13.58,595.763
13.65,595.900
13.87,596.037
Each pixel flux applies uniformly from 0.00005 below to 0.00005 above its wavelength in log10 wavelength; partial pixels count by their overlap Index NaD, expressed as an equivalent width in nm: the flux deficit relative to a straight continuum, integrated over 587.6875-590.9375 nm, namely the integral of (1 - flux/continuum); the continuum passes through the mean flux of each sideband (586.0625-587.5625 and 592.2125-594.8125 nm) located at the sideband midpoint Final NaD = 0.18 nm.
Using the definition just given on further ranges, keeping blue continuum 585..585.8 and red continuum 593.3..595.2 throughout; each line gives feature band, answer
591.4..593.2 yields 0.030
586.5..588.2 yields -0.052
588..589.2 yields 0.067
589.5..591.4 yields 0.049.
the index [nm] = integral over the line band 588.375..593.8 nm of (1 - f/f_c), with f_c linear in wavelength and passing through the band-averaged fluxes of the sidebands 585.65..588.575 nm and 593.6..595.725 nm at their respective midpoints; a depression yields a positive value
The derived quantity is 0.220 nm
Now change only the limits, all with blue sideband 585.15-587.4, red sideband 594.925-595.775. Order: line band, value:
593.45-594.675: -0.035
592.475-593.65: -0.003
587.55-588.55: -0.026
